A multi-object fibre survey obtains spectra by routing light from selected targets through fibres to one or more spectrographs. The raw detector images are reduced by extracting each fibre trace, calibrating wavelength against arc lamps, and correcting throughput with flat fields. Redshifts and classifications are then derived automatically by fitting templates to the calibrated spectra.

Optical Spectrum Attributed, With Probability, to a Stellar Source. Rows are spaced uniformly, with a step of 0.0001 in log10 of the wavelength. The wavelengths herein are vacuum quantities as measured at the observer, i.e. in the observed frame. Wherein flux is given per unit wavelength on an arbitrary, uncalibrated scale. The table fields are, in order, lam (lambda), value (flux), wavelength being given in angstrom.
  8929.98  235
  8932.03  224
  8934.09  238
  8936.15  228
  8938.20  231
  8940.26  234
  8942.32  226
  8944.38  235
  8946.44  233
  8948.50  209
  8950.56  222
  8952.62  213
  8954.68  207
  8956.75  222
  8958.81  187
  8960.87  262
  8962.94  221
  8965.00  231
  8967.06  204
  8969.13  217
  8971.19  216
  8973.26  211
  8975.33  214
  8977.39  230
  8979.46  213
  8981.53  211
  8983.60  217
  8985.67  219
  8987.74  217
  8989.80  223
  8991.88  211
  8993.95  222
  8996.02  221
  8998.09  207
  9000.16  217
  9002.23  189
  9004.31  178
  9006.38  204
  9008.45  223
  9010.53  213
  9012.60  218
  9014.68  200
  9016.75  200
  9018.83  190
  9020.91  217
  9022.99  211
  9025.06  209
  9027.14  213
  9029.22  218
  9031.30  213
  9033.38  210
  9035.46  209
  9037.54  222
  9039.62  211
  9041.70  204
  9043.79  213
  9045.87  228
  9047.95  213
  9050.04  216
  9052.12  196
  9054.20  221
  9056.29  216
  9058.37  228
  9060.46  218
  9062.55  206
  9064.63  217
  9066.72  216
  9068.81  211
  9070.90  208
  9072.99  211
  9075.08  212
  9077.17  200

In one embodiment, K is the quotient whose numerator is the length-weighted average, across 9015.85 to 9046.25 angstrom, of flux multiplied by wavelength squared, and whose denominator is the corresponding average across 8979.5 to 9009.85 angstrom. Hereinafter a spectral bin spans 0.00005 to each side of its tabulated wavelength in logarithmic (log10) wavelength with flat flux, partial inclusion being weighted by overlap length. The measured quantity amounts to 1.01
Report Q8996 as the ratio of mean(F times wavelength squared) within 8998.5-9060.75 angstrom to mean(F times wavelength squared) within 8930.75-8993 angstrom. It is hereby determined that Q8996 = 0.97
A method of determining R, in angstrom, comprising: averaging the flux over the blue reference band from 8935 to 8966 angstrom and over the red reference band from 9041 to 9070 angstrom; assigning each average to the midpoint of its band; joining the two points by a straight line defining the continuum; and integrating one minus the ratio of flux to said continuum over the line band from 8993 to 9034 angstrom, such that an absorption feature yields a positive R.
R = 1.83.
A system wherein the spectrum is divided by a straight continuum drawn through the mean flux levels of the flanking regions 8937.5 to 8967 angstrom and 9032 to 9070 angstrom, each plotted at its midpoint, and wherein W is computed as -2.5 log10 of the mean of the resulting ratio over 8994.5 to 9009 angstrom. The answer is 0.07 mag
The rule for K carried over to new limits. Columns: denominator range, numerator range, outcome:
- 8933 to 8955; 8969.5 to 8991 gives 0.97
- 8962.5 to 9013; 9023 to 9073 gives 1.01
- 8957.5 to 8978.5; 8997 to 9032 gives 0.95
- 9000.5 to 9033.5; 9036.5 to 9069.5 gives 1.05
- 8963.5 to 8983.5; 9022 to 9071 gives 1.00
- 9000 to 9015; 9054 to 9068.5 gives 1.07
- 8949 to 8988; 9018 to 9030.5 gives 0.98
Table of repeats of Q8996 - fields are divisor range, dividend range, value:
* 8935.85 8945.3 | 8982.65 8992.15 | 0.95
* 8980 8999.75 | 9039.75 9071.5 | 1.00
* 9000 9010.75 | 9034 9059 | 1.07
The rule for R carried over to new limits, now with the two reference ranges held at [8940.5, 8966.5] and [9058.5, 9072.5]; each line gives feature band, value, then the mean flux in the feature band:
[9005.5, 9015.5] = 0.3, 212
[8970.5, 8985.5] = 0.3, 216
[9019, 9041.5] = 0.4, 212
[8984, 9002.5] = 0.3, 215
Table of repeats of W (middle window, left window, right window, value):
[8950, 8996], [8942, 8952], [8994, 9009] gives -0.01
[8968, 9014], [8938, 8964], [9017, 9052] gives 0.02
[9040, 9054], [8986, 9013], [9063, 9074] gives 0.00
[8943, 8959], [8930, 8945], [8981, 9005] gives 0.04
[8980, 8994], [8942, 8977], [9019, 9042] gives 0.00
